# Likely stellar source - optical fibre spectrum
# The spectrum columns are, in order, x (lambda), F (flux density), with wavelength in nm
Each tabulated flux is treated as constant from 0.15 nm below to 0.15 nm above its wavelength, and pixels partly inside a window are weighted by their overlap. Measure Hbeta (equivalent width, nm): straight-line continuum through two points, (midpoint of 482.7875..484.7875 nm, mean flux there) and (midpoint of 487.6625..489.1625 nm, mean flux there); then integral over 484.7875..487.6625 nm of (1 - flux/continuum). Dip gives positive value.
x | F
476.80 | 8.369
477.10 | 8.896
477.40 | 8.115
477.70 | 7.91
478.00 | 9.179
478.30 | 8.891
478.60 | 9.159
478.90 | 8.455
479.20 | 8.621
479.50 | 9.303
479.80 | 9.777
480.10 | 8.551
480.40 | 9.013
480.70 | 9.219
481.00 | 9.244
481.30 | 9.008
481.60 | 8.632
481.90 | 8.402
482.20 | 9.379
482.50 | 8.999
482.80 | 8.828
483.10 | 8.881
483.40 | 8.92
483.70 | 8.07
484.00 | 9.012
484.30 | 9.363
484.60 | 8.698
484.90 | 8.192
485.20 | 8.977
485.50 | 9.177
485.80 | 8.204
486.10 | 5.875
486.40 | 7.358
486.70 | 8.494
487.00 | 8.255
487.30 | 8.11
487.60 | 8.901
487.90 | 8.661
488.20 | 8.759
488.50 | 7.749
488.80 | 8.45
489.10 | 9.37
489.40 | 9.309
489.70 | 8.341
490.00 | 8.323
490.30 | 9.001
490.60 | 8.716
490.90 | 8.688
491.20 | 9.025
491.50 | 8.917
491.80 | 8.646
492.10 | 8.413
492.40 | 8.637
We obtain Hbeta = 0.18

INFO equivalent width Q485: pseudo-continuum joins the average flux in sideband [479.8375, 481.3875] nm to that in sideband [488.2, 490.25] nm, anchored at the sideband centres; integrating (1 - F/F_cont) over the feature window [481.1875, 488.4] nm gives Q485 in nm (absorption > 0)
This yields 0.25 nm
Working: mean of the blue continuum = 9.06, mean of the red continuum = 8.62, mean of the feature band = 8.54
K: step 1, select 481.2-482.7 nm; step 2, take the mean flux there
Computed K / 8.88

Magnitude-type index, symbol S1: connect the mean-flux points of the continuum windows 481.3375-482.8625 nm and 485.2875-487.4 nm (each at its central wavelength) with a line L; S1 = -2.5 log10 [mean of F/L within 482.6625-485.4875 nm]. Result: -0.05 mag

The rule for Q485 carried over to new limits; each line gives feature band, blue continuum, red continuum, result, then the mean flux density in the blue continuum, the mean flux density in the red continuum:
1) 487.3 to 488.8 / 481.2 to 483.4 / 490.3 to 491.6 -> 0.066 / 8.88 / 8.85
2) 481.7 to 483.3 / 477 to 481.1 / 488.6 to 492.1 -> -0.009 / 8.88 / 8.77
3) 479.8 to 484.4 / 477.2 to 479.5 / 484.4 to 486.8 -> -0.290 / 8.67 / 8.14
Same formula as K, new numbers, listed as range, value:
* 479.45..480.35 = 9.18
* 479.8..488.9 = 8.6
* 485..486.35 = 8.01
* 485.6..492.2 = 8.44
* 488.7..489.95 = 8.84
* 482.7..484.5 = 8.84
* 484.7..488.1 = 8.22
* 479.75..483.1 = 8.98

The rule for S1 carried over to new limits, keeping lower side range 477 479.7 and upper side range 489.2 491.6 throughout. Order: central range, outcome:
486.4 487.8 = 0.06 mag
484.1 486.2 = 0.04 mag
